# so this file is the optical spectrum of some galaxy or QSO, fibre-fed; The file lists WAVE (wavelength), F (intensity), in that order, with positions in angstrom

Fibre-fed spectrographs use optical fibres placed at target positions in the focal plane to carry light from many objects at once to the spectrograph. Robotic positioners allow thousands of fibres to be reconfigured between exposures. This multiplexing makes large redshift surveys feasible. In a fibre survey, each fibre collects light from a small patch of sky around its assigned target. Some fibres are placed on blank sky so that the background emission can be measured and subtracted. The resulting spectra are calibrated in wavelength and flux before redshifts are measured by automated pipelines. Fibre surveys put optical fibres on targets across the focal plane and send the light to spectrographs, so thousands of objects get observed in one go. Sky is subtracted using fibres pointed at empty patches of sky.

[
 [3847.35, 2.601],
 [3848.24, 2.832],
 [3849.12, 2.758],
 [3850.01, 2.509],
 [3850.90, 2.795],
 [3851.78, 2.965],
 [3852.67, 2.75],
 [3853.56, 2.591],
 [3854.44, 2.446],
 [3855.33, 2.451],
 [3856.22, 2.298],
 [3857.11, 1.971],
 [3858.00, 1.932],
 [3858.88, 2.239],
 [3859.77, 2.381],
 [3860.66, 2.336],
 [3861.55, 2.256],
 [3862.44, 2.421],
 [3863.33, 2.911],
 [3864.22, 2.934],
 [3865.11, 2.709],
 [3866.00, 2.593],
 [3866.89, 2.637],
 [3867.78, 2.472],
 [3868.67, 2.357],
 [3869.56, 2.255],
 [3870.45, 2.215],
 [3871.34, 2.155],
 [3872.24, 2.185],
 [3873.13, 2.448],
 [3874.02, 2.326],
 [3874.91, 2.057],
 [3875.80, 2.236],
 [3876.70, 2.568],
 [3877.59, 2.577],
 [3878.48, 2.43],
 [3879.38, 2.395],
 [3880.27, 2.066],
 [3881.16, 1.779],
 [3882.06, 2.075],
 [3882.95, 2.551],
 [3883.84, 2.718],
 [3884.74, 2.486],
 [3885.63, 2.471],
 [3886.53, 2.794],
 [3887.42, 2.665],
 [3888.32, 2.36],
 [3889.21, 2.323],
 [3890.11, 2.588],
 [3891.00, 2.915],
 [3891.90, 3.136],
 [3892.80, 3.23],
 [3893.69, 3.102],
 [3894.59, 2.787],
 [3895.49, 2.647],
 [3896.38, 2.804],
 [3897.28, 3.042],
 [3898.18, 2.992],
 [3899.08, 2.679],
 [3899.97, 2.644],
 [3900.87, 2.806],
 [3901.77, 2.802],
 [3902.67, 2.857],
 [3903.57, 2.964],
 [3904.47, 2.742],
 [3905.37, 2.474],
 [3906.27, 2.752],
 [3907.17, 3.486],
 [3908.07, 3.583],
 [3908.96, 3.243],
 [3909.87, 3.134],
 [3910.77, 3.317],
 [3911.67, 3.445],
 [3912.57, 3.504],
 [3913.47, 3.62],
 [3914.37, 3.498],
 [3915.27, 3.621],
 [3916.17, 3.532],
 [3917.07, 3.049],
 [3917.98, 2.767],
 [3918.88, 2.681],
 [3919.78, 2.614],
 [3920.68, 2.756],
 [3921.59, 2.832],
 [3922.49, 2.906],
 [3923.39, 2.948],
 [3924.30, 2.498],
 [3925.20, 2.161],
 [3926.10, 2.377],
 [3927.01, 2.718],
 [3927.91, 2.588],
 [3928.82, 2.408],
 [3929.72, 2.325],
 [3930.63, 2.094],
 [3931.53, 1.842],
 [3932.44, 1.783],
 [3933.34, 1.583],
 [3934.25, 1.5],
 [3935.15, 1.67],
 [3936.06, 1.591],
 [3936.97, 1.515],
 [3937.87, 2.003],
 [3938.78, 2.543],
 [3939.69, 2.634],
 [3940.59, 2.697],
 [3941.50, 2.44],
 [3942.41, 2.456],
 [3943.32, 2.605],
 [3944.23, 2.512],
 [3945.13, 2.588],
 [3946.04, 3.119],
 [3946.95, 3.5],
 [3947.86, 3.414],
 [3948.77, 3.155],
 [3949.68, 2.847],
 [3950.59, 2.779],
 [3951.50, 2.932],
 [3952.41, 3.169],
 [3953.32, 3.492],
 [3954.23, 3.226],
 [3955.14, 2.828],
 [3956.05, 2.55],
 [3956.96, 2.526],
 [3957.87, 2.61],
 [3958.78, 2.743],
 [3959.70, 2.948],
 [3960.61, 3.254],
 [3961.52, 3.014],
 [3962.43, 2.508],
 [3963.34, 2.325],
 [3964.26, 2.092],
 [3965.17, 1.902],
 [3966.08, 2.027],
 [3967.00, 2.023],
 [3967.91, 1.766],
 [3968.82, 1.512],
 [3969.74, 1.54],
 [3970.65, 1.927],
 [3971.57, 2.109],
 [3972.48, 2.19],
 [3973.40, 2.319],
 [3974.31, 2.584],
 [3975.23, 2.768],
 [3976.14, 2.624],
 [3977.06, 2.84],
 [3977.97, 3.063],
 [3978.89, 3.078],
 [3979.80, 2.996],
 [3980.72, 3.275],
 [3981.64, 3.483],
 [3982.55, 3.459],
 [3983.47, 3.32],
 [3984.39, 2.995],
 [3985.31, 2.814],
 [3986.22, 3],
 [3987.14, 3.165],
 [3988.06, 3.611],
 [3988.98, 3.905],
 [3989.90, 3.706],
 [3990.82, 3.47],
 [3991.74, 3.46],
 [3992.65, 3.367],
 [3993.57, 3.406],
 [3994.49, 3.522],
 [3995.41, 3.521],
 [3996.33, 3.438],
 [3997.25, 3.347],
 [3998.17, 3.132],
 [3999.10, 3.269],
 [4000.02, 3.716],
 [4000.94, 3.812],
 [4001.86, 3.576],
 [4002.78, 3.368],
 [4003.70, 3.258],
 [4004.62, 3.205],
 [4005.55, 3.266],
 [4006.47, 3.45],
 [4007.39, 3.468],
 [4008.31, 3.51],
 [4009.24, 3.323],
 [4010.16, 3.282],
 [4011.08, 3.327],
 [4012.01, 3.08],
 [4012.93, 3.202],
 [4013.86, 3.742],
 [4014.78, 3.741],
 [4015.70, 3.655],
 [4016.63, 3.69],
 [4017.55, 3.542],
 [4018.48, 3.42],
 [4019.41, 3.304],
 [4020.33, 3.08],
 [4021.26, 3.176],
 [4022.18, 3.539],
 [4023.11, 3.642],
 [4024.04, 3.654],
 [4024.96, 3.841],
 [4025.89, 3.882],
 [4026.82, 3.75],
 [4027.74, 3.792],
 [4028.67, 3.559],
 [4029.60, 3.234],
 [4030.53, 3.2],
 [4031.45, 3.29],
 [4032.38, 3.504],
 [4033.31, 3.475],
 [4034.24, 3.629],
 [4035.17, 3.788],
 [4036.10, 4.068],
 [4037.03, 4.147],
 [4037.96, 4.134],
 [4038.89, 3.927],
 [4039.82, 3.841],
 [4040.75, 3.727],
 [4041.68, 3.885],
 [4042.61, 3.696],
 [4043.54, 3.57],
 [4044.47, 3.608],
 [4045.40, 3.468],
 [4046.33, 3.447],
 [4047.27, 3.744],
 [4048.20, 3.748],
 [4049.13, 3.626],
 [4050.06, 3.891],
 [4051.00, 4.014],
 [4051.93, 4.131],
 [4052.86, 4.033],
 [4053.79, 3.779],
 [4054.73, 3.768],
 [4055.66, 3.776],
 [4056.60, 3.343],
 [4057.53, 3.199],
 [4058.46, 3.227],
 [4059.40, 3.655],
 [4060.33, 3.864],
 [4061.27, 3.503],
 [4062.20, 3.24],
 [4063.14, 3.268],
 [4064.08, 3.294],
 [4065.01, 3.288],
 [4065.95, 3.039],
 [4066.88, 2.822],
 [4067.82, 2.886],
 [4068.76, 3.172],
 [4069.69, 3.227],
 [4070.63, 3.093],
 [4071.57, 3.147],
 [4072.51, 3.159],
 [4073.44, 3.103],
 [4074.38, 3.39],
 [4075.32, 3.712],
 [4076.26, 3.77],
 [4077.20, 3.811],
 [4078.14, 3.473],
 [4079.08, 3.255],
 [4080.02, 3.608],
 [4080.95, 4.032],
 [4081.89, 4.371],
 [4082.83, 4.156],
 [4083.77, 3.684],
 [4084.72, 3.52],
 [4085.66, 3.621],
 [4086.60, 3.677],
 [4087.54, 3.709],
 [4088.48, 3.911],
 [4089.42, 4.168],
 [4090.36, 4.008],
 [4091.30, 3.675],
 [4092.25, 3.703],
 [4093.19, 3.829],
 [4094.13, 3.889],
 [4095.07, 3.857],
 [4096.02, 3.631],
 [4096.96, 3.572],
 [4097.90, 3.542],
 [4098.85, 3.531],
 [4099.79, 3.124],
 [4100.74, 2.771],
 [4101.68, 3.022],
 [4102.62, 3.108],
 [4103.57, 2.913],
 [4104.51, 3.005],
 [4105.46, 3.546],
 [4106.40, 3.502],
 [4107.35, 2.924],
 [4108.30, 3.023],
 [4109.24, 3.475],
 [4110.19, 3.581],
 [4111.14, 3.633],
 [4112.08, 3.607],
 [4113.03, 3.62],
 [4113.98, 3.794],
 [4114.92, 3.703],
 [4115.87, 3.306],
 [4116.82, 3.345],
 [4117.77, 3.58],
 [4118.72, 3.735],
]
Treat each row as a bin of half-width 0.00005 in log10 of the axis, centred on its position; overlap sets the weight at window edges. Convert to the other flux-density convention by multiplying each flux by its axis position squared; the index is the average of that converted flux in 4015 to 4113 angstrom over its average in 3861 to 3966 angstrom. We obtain 1.44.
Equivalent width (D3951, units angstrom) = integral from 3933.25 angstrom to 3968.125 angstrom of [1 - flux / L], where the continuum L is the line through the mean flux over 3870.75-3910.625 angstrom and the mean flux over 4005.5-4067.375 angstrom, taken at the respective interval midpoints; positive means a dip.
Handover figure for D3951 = 5.5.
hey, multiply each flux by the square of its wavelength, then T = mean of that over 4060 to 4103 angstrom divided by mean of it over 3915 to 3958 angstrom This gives 1.4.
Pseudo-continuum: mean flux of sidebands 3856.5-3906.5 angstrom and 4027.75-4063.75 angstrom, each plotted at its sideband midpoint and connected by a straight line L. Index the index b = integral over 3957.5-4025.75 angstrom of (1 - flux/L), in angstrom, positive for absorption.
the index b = 4.34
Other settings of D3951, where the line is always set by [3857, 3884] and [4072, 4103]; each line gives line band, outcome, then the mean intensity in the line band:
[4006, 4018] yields -1.1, 3.46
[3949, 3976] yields 3.6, 2.51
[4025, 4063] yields -3.5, 3.68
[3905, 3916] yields -3.1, 3.32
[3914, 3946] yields 2.7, 2.47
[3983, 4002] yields -2.1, 3.4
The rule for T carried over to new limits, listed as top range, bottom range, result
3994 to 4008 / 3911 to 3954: 1.33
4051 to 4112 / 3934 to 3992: 1.37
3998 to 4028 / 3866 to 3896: 1.49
